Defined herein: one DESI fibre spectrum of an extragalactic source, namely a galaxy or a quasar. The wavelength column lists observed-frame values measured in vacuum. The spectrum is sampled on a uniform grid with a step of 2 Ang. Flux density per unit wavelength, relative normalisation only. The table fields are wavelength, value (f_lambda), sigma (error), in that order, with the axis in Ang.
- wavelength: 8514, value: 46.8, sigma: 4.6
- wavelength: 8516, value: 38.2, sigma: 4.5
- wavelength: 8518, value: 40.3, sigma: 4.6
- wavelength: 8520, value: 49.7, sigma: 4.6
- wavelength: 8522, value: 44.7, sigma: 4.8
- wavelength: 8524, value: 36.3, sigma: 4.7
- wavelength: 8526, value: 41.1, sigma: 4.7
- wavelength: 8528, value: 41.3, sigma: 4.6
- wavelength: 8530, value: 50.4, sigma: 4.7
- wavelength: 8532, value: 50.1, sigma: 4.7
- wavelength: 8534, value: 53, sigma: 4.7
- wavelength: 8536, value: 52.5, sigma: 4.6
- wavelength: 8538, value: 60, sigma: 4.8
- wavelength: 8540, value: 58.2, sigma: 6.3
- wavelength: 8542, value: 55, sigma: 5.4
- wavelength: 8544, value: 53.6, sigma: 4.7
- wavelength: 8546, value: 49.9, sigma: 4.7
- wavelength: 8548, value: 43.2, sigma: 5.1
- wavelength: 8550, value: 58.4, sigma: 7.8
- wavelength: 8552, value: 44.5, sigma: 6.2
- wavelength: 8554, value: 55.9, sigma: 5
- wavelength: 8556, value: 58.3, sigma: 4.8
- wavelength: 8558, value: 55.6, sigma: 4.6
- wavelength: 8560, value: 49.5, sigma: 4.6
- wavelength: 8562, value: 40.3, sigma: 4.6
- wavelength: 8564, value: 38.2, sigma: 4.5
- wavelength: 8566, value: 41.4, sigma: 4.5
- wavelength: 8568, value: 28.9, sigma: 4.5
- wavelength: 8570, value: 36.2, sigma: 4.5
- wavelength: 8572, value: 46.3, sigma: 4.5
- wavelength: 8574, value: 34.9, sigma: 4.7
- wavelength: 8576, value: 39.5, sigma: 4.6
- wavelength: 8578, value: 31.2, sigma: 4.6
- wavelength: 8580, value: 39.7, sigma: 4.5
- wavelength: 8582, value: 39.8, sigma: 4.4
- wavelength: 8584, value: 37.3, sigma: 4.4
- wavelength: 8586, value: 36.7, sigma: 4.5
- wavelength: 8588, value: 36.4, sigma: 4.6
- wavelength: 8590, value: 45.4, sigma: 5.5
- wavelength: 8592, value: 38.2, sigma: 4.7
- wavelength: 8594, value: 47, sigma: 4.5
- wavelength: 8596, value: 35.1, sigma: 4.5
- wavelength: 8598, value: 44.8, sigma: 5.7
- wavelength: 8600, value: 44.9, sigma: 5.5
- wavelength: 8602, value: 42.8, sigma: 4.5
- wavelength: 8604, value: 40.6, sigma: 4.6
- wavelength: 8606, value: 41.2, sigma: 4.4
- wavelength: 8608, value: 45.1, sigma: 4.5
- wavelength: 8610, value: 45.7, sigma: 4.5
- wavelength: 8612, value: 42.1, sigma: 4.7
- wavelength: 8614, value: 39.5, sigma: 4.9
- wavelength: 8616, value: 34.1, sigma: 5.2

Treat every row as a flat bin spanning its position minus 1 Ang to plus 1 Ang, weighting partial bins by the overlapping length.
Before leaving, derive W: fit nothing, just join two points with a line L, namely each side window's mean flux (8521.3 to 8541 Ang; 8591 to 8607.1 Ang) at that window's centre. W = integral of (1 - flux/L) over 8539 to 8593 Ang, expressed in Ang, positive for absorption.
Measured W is 1.5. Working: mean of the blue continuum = 48.8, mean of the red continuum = 41.8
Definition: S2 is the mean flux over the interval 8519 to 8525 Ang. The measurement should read 43.6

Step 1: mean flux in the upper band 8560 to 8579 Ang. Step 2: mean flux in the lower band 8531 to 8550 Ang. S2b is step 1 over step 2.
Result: 0.72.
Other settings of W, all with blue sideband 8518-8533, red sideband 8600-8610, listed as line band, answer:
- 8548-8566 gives -2.2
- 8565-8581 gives 2.3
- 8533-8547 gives -3.3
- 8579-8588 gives 1.1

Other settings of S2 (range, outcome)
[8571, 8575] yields 40.6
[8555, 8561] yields 54.5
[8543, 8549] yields 48.9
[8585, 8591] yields 39.5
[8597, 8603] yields 44.2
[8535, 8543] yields 56.4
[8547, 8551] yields 50.8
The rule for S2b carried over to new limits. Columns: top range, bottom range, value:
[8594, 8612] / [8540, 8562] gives 0.82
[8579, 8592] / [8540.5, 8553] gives 0.77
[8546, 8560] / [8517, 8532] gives 1.19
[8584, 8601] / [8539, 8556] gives 0.78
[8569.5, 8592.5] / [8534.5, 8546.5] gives 0.70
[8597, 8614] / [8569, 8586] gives 1.14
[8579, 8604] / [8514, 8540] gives 0.87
